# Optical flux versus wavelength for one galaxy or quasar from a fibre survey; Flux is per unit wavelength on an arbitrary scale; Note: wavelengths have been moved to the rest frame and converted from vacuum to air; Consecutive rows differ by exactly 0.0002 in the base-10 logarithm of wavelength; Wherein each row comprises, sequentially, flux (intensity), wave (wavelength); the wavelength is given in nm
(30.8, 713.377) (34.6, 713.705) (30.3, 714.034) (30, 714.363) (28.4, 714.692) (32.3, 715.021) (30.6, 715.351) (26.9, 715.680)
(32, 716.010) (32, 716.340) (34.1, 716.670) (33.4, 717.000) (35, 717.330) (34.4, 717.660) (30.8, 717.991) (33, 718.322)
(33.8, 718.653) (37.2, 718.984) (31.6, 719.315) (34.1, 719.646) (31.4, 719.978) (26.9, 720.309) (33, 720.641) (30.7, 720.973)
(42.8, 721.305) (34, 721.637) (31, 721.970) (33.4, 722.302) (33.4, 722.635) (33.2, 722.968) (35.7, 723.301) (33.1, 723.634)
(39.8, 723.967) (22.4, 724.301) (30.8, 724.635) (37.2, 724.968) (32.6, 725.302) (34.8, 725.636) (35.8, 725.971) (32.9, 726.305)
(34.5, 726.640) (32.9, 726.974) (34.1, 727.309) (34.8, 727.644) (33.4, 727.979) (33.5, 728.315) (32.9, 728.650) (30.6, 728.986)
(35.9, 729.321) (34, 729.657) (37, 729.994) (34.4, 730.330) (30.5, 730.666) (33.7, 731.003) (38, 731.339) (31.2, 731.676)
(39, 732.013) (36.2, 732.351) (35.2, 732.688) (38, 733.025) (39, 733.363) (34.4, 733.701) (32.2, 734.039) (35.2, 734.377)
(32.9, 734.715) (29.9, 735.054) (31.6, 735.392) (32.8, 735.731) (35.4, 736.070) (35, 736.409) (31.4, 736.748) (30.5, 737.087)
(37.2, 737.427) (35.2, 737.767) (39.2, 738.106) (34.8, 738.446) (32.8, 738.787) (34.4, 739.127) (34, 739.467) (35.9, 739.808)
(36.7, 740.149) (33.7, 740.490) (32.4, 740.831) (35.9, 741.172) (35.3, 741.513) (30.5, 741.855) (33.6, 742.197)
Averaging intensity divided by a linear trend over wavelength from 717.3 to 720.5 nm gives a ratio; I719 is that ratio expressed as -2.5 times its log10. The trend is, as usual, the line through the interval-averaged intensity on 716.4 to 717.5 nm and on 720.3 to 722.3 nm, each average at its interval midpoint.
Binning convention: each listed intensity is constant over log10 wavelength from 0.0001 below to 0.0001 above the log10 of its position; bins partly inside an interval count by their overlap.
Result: 0.04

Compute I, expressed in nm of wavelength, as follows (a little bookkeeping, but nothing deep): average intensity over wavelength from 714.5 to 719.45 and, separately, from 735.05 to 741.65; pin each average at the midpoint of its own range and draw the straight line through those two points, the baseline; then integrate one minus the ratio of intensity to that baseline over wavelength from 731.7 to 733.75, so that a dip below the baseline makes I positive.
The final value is -0.18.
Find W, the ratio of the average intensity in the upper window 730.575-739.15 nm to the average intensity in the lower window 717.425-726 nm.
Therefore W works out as 1.04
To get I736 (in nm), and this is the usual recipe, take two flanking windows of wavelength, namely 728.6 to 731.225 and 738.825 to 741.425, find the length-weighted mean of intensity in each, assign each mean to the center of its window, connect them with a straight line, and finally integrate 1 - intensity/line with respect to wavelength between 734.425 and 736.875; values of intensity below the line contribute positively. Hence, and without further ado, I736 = 0.100 nm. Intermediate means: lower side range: 33.8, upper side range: 34.6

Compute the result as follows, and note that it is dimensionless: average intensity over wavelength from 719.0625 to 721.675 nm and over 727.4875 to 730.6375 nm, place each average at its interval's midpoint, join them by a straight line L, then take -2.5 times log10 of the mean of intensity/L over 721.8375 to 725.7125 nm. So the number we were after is 0.011 mag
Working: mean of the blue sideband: 33.2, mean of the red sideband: 33.9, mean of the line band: 33.1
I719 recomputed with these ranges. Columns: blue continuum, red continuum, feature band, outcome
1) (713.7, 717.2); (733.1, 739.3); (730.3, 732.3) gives -0.04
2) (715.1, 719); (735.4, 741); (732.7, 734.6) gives -0.05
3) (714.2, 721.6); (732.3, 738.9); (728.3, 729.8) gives 0.01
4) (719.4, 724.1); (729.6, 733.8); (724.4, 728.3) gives 0.02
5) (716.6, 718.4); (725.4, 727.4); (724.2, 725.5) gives 0.09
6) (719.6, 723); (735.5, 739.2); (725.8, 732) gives -0.01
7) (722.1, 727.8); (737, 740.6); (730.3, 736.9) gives 0.01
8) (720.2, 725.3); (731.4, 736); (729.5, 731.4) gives -0.01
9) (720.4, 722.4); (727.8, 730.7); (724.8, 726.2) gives -0.04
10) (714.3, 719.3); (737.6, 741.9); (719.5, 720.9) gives 0.05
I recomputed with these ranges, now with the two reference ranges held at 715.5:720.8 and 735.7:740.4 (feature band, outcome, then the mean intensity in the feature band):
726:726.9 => -0.015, 34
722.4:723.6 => -0.034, 33.9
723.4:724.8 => 0.059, 31.7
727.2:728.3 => -0.015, 34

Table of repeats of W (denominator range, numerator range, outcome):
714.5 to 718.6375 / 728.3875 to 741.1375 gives 1.08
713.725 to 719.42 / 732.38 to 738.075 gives 1.07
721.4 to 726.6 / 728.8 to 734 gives 1.05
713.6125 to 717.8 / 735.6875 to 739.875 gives 1.09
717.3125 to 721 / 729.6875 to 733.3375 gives 1.09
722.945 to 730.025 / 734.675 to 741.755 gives 1.01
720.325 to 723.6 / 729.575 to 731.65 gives 1.02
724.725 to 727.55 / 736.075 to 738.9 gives 1.01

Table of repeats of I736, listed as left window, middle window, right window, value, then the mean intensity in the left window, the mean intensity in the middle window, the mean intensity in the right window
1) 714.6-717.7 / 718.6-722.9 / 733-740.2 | -0.11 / 31.9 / 33.3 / 34.4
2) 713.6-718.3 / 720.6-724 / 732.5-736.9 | -0.19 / 31.8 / 34.4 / 34.1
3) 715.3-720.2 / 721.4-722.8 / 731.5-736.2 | -0.01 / 32.7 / 33.4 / 34.5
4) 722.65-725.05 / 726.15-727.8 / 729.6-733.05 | 0.00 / 33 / 33.8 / 35.1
